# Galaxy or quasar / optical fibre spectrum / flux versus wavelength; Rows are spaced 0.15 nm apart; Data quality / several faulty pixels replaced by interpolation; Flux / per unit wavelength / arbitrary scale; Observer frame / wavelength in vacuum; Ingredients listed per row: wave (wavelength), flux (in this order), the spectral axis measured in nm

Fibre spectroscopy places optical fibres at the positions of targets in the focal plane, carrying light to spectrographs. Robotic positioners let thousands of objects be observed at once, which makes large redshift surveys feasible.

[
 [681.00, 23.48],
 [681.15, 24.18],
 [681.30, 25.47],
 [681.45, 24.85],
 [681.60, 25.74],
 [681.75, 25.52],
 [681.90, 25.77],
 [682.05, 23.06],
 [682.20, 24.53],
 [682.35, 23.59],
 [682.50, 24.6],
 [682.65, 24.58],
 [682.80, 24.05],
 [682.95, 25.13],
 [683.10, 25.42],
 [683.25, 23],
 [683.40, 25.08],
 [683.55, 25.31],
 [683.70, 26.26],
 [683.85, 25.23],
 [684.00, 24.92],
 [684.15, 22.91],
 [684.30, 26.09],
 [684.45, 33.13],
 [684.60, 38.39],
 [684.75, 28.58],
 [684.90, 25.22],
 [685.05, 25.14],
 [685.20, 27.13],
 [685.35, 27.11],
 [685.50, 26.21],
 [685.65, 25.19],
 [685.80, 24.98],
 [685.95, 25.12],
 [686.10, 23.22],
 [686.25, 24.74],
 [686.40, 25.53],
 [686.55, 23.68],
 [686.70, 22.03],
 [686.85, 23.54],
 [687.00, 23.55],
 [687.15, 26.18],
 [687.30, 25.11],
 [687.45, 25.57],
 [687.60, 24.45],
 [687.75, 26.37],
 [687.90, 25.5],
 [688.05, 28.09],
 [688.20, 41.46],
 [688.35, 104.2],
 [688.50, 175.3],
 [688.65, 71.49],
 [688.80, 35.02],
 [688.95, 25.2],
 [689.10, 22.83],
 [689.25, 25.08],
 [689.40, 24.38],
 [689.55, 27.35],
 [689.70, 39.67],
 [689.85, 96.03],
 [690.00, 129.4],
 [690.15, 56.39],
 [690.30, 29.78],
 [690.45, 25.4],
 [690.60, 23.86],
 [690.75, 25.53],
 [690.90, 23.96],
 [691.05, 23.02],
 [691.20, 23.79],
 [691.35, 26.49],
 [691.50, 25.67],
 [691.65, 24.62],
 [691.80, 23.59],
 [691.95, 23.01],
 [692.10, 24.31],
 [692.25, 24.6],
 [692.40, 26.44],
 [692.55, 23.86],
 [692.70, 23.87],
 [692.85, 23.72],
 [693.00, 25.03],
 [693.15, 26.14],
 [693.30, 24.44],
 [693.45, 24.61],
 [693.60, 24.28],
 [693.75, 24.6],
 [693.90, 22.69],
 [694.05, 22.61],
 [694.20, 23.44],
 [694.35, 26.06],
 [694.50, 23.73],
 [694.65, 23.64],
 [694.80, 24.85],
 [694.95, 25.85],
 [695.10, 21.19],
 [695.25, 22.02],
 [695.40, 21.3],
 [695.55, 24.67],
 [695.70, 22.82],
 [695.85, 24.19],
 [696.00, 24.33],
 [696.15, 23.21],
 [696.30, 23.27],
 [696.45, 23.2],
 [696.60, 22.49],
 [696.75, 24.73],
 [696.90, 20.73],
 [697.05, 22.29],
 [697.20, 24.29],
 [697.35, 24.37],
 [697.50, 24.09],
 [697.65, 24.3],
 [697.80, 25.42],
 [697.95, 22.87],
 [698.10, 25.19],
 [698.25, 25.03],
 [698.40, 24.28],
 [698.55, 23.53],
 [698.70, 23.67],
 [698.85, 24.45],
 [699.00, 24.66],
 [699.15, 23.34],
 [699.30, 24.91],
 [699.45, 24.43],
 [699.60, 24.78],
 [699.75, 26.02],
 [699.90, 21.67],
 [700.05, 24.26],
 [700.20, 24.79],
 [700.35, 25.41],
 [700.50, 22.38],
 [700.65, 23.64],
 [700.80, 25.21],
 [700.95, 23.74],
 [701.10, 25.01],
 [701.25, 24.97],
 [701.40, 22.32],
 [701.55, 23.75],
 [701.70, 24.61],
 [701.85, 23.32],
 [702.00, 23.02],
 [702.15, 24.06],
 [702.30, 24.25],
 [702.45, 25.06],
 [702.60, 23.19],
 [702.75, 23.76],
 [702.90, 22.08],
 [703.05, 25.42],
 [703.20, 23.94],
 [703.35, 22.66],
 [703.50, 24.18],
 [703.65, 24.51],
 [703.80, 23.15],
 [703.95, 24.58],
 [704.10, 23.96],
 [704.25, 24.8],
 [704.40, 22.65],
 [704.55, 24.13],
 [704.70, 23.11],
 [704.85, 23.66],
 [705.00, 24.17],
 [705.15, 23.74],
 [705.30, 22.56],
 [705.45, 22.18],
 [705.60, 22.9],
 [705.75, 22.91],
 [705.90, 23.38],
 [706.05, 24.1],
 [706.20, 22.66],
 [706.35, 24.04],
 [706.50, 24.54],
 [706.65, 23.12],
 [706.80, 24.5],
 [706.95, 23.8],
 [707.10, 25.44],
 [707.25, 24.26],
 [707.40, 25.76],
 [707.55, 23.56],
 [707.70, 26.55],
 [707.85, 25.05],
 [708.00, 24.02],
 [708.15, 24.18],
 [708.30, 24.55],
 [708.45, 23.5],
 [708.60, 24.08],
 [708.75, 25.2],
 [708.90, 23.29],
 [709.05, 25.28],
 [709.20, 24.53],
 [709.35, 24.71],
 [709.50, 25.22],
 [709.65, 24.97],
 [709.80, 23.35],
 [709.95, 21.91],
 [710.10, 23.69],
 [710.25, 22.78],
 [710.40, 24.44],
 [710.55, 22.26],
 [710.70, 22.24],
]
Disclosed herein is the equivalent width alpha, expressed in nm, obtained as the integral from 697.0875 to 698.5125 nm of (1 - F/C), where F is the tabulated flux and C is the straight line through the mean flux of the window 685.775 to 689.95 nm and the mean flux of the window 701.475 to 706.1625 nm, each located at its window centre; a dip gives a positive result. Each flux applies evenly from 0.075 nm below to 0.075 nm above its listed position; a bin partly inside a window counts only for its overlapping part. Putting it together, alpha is 0.25 nm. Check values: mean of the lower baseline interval 39.5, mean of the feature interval 24.3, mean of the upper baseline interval 23.7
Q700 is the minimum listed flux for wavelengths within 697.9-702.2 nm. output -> 21.67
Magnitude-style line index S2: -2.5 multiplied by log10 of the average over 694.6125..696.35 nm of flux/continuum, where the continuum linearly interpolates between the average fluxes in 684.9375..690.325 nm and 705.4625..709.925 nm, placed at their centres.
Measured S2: 0.39 mag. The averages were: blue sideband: 39.8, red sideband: 24.2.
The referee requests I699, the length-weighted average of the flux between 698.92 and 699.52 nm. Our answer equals 24.3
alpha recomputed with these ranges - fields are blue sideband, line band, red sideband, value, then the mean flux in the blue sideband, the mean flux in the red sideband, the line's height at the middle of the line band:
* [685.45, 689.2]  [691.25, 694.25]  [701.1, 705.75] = 0.75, 37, 23.7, 32.5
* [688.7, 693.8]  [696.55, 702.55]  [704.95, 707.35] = 0.71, 31.9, 23.7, 27.3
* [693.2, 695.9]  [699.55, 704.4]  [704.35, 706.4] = -0.11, 23.7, 23.3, 23.4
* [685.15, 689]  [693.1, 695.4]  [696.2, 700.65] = 0.39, 36.9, 24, 28.7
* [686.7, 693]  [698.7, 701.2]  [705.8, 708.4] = 0.46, 37.4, 24.3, 29.7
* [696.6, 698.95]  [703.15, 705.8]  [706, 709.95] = 0.07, 23.9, 24.3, 24.2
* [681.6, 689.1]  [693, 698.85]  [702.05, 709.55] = 0.80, 31.5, 24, 27.6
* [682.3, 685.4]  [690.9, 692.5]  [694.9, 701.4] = 0.03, 26.2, 23.9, 24.9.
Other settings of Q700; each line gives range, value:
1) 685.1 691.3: 22.03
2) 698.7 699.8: 23.34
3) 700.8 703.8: 22.08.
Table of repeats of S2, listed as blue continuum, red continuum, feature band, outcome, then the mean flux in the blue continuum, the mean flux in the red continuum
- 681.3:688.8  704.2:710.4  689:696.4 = 0.01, 31.4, 24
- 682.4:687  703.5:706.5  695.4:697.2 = 0.06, 25.7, 23.6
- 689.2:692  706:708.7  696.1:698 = 0.34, 36.9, 24.3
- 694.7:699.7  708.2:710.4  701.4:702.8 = 0.00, 23.8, 24.1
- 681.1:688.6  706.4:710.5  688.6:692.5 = -0.21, 30.6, 24.3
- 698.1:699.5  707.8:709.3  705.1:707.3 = 0.03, 24.3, 24.4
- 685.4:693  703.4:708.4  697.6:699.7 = 0.18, 35.2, 24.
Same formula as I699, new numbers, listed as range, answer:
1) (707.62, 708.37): 24.9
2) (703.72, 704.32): 24.1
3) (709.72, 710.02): 22.7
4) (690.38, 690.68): 24.6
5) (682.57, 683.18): 24.8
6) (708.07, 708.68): 24.1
